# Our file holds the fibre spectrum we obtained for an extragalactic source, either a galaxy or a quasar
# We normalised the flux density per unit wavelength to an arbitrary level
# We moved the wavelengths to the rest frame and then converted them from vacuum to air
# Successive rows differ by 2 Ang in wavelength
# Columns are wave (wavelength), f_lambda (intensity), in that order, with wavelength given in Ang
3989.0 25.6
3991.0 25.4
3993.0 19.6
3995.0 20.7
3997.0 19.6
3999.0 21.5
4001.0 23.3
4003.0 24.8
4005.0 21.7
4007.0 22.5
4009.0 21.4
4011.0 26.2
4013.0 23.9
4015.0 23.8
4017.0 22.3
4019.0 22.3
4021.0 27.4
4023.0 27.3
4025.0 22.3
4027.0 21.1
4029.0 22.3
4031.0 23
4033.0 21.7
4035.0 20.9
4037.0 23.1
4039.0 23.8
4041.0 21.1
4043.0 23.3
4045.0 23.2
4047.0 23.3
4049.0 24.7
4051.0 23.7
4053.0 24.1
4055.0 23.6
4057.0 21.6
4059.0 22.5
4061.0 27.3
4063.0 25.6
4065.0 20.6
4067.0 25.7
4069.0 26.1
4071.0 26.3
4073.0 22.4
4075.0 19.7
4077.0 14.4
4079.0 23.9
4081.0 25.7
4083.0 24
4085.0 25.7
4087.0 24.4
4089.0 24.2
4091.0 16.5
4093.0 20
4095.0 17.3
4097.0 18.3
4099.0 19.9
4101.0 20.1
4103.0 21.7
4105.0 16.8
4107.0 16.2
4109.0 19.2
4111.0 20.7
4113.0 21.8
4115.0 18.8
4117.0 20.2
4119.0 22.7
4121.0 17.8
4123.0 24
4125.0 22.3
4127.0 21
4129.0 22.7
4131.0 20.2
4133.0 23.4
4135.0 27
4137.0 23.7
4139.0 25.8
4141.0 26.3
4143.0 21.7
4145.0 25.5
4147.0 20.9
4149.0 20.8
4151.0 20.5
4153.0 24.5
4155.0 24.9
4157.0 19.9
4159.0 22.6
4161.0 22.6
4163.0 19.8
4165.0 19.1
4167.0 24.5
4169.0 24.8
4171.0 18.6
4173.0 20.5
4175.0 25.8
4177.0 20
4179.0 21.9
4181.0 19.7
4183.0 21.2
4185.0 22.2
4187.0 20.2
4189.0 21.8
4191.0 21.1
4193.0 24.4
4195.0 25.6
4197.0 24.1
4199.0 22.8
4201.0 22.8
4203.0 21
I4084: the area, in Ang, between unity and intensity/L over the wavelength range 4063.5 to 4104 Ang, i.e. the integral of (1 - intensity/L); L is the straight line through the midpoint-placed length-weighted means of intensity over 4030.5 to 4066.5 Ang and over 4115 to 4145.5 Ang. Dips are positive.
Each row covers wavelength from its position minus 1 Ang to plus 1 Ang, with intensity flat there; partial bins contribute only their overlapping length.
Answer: 2.0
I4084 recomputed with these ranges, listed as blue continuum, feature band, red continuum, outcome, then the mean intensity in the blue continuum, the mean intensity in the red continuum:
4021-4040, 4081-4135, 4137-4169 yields 4.45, 23.1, 22.7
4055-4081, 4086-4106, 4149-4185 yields 2.50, 23.1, 21.8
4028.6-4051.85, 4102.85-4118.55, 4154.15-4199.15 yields 2.12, 22.9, 22.1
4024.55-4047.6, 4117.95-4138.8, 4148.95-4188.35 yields -0.64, 22.4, 21.7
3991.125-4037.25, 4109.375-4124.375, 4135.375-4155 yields 1.62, 22.8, 23.5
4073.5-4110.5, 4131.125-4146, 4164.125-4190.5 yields -2.42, 20.5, 21.6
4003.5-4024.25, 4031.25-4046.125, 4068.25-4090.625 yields 0.70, 23.9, 23.1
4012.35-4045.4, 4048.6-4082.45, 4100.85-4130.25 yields -2.20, 23.1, 20.4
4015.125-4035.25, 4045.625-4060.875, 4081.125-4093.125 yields -0.36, 23.2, 22.9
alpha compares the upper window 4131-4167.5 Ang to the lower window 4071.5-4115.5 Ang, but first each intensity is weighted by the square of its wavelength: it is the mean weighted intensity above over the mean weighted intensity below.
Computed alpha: 1.14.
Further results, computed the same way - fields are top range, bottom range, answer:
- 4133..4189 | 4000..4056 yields 1.03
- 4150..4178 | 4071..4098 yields 1.07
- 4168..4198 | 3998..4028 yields 1.03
